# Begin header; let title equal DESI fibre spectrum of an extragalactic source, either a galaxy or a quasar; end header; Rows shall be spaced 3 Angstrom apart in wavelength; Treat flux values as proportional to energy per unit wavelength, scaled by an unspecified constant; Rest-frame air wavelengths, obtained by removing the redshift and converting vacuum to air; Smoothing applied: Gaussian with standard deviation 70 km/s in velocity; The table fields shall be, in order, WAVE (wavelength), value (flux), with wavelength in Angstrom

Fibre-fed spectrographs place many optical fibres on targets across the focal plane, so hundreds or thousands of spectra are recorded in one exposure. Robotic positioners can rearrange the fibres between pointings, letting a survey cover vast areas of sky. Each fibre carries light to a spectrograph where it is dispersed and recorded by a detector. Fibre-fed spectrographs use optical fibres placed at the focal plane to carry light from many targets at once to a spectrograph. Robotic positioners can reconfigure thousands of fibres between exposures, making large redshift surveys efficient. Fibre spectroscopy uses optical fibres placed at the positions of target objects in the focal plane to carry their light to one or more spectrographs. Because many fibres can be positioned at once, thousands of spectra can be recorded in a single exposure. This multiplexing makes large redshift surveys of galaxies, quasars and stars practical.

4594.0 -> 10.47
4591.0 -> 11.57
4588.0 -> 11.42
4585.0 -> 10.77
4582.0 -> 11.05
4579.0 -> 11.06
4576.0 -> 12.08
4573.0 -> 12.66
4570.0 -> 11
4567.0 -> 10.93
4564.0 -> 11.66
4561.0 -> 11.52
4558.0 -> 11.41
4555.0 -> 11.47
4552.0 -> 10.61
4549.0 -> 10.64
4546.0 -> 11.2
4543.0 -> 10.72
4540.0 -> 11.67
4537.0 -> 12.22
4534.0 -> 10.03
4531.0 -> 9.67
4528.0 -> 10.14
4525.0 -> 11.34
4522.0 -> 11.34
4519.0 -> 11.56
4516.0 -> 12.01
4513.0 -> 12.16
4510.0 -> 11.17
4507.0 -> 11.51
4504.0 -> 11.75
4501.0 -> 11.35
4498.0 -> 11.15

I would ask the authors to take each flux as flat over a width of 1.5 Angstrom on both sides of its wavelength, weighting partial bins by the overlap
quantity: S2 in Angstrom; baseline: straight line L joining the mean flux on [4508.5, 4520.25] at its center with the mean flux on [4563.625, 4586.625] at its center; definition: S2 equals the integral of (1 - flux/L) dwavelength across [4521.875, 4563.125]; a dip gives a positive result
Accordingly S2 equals 2.0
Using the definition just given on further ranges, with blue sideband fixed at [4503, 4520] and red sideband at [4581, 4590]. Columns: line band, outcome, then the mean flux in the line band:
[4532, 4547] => 0.5 Angstrom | 11.1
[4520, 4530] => 0.6 Angstrom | 10.9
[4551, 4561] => 0.1 Angstrom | 11.2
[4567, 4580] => -0.5 Angstrom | 11.6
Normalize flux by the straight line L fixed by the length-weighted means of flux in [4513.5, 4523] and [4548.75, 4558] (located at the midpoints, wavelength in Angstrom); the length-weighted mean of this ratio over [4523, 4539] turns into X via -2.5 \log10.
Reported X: 0.07 mag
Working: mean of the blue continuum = 11.7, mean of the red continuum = 11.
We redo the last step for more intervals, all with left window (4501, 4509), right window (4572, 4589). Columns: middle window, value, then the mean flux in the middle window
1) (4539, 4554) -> 0.05 mag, 11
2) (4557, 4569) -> 0.01 mag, 11.4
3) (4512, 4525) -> -0.02 mag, 11.7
